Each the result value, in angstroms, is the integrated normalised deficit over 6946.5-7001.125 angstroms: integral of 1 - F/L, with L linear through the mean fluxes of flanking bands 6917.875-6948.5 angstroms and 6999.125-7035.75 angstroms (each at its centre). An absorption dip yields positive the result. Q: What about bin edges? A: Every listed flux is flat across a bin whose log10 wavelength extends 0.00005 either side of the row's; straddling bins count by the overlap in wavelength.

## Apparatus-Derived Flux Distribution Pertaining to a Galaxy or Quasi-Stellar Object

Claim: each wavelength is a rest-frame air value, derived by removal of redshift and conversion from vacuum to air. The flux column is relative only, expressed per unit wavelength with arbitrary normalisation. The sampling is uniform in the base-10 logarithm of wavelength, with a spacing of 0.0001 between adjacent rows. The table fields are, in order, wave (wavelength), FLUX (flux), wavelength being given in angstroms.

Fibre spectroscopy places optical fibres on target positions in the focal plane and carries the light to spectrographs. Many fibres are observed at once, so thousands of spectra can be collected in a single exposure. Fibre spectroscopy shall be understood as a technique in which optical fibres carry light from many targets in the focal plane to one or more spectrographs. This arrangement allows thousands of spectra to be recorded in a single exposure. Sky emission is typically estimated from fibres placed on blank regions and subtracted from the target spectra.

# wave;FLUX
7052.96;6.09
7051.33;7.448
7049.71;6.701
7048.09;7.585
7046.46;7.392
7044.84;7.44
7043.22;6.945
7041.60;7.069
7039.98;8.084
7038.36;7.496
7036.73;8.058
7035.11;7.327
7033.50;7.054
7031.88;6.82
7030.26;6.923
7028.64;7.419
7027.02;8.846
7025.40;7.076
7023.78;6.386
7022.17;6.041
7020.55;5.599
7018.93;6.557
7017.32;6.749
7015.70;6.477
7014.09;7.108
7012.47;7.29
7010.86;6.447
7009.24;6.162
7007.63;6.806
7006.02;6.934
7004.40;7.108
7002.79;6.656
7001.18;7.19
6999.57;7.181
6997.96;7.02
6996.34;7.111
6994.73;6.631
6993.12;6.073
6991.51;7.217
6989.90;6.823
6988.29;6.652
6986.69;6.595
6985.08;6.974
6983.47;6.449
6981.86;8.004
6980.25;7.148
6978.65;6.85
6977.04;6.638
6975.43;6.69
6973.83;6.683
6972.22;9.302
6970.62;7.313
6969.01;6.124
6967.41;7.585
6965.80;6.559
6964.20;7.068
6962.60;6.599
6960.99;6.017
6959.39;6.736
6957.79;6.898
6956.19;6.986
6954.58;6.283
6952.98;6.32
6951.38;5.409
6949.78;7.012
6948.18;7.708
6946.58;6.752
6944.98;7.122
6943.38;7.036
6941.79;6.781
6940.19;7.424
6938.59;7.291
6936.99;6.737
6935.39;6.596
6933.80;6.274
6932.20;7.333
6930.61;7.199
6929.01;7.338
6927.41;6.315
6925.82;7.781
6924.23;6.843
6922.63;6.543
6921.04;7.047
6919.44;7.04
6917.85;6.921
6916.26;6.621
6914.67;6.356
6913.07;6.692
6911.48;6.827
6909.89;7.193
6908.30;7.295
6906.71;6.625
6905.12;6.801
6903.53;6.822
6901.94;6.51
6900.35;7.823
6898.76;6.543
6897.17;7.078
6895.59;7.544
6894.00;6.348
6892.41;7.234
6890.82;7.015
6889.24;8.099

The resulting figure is 0.5 angstroms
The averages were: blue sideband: 7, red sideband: 6.87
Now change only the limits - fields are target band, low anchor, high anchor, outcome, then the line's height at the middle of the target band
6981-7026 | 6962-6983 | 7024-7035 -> 2.8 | 7.22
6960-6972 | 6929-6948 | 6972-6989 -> 0.2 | 7.01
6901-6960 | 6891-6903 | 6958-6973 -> 1.4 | 7.02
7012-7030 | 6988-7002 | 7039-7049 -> 0.8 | 7.17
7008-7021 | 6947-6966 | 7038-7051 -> 0.9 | 7.1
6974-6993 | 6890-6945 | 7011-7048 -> 0.4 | 7.03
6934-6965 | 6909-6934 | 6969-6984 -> 1.2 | 7.05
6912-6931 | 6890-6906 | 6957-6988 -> 0.2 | 6.97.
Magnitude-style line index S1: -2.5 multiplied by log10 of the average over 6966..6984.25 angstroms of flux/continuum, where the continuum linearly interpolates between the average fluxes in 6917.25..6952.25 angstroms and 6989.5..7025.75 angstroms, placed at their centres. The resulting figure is -0.051 mag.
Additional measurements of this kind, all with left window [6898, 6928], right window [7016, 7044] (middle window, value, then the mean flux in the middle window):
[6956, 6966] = 0.043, 6.69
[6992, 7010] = 0.033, 6.82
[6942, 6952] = 0.011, 6.87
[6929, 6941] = -0.013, 7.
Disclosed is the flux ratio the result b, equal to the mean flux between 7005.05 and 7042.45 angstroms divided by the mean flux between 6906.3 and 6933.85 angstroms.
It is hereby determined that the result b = 1.01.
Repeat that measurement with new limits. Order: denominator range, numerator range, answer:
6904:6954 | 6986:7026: 0.98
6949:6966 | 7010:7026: 1.00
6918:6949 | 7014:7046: 1.01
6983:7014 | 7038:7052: 1.08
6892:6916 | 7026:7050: 1.08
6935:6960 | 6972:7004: 1.02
